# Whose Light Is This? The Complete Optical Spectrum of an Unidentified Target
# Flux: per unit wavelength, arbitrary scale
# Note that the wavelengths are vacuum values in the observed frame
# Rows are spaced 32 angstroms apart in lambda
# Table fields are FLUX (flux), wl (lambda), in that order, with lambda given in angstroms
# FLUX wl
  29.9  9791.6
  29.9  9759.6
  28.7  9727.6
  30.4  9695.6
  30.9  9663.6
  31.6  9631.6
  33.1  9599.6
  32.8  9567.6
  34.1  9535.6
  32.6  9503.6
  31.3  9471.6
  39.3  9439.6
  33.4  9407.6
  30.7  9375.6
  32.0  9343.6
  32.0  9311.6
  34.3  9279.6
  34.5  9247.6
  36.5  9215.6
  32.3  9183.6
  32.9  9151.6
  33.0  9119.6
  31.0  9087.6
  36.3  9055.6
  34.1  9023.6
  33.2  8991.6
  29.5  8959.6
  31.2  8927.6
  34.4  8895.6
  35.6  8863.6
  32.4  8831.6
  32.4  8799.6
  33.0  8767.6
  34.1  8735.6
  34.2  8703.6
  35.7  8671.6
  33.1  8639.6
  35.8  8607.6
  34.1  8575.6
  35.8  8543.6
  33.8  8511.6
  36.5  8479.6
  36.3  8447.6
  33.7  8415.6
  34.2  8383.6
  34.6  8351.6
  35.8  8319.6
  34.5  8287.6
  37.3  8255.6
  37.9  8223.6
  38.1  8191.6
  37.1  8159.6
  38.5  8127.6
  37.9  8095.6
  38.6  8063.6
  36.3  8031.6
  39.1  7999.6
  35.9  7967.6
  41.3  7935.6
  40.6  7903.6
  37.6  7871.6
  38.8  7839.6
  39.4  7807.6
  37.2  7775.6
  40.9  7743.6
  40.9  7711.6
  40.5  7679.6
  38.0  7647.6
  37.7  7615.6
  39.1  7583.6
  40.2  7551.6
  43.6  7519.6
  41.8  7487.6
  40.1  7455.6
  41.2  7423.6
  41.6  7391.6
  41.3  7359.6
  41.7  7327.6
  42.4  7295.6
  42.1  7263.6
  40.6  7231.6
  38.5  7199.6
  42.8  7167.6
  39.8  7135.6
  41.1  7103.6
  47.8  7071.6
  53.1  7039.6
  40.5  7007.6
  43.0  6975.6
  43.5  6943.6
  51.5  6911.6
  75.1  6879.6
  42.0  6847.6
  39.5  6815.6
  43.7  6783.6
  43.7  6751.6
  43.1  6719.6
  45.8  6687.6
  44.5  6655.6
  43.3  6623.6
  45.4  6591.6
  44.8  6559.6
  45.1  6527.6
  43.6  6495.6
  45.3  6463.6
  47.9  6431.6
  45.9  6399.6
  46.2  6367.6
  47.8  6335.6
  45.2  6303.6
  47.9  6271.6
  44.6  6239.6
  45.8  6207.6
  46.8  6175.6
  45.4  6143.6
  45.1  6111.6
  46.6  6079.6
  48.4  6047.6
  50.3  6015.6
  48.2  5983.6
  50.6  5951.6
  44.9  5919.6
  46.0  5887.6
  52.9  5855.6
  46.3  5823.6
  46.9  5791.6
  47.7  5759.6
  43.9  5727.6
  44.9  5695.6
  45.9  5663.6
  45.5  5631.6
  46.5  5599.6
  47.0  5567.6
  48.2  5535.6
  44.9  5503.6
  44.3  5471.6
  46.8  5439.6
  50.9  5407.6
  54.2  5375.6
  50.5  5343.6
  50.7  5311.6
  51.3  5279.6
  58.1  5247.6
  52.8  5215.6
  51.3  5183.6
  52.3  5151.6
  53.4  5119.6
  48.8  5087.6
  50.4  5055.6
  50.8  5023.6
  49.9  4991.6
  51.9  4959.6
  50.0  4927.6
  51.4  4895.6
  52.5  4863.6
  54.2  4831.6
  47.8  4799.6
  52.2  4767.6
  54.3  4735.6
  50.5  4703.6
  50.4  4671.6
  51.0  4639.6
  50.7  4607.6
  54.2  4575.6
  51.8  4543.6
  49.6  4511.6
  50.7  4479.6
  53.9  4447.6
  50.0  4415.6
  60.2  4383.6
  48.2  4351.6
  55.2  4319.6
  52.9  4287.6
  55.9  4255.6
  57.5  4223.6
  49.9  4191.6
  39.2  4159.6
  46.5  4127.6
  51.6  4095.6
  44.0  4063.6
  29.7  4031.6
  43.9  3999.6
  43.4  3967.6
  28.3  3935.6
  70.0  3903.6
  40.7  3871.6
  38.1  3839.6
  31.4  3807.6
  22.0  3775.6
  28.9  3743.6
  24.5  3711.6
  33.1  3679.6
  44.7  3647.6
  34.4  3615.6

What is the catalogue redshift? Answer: 0.050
